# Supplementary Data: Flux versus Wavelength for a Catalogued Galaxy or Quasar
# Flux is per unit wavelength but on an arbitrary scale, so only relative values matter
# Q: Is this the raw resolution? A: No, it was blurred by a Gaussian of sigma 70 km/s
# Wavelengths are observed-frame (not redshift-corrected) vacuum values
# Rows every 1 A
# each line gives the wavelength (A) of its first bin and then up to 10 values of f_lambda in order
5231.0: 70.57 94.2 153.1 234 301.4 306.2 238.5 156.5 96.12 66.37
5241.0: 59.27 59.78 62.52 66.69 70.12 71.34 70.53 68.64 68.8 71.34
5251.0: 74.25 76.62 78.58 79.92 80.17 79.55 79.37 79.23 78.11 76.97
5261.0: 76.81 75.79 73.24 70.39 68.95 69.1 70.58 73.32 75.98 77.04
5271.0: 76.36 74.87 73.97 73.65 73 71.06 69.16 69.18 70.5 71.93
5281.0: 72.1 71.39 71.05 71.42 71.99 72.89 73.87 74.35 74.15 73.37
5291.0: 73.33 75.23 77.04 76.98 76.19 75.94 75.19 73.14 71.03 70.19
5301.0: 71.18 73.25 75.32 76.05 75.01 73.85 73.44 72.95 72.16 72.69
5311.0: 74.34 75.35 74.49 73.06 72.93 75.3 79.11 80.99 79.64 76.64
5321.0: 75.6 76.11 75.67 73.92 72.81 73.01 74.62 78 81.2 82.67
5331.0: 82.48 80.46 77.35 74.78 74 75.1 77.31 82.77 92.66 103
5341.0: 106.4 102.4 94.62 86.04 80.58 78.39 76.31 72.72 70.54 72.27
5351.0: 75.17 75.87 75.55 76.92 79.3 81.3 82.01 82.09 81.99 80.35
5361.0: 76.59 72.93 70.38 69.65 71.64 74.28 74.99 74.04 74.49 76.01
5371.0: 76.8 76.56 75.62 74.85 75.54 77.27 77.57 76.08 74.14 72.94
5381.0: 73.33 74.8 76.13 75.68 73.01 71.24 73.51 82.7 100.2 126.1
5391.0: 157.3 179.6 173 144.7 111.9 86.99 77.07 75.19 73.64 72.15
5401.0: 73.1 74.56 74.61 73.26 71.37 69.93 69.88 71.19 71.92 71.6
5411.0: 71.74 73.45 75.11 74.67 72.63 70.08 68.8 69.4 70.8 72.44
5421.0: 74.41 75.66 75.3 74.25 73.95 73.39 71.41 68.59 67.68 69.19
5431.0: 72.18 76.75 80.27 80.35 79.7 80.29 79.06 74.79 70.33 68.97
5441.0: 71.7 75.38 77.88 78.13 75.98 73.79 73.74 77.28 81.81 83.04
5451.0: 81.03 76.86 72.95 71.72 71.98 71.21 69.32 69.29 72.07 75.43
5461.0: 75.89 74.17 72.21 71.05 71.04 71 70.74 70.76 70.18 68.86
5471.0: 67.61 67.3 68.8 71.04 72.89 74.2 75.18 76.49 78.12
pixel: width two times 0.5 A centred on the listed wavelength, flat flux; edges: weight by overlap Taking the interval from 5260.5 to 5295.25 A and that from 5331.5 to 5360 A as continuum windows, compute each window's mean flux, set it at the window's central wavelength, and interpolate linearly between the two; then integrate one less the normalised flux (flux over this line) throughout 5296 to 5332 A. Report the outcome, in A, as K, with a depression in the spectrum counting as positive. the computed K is 1.1 A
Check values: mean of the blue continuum 73.1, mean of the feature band 75.3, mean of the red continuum 81.7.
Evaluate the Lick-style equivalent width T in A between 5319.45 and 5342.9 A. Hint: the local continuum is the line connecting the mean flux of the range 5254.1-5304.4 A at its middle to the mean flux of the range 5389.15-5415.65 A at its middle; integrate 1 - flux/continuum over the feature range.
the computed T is -0.1 A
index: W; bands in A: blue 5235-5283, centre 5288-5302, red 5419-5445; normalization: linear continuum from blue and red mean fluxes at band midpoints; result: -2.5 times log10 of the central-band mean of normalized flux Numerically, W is 0.13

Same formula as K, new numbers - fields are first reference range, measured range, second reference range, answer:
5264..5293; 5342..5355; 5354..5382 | -0.6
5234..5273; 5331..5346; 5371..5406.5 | 0.7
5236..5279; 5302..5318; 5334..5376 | 1.1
